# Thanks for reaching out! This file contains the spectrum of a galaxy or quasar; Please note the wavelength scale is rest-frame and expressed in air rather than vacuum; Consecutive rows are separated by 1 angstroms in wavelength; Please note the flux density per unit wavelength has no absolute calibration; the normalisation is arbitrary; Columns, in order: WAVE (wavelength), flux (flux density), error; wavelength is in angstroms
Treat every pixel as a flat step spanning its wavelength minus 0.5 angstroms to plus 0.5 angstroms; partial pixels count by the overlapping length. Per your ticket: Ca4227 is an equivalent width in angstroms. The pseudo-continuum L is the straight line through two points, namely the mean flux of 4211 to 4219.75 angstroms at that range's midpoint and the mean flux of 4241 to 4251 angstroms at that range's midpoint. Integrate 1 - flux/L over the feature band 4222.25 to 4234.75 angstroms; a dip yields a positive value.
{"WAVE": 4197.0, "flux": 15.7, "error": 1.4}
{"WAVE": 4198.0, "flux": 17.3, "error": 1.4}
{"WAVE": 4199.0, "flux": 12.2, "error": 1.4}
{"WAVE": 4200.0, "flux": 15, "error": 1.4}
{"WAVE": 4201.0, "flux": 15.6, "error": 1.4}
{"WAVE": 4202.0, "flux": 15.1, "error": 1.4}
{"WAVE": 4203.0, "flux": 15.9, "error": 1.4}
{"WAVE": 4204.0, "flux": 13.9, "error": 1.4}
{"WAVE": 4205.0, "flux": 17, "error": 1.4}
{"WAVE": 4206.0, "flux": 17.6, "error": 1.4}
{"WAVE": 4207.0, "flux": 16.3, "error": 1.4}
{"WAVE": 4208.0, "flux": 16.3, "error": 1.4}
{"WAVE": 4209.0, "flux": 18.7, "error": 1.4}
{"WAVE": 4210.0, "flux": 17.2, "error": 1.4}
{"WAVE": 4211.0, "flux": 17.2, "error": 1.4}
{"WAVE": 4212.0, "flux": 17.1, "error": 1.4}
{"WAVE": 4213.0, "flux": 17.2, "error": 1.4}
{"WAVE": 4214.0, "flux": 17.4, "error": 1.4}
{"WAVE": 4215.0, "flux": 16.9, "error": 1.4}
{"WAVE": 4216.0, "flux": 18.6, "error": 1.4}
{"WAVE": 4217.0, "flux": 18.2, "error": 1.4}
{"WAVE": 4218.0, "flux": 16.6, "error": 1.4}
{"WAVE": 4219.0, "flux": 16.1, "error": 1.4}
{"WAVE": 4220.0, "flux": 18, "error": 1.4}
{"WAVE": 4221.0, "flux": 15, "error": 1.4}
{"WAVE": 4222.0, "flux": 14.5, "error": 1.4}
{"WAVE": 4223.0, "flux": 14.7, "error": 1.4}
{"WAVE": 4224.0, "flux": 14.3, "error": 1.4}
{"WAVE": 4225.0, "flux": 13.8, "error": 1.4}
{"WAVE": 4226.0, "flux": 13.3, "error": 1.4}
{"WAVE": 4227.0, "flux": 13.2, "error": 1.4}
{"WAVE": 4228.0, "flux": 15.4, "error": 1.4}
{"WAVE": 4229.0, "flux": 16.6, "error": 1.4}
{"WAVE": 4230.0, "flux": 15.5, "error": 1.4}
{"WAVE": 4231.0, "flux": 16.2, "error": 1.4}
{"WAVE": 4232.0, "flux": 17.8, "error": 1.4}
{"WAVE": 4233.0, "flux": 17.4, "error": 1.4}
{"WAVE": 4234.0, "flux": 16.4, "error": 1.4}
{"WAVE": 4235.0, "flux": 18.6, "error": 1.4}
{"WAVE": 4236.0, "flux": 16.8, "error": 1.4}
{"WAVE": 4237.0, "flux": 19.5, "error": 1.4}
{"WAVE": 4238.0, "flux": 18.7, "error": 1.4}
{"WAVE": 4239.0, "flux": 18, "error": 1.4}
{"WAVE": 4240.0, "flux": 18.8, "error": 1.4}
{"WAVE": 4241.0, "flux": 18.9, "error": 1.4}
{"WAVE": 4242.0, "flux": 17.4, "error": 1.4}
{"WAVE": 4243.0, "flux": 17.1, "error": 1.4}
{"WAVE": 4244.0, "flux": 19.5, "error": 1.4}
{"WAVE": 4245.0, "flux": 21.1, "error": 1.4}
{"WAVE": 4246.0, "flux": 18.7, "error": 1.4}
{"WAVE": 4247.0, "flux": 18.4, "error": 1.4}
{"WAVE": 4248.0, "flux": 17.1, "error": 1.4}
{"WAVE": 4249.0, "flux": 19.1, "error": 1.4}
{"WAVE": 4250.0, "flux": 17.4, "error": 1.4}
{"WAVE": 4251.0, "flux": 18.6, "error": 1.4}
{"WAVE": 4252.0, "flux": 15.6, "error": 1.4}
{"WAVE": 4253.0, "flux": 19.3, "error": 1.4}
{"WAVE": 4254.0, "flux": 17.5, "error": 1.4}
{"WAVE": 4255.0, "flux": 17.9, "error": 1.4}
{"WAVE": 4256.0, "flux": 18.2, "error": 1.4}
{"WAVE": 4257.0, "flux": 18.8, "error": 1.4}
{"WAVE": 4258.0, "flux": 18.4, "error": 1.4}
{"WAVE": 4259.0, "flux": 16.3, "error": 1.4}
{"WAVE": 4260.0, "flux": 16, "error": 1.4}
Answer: 1.7 angstroms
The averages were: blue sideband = 17.3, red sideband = 18.5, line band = 15.4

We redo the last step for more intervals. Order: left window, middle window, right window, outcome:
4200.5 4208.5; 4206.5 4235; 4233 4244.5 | 1.06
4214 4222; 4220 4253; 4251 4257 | 0.74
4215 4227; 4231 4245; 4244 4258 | -0.75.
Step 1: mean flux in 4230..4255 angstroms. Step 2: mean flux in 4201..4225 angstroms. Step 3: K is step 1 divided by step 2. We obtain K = 1.10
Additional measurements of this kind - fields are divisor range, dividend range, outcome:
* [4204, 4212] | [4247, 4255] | 1.05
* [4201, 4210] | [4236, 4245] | 1.13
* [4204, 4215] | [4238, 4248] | 1.09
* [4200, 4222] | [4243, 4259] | 1.10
